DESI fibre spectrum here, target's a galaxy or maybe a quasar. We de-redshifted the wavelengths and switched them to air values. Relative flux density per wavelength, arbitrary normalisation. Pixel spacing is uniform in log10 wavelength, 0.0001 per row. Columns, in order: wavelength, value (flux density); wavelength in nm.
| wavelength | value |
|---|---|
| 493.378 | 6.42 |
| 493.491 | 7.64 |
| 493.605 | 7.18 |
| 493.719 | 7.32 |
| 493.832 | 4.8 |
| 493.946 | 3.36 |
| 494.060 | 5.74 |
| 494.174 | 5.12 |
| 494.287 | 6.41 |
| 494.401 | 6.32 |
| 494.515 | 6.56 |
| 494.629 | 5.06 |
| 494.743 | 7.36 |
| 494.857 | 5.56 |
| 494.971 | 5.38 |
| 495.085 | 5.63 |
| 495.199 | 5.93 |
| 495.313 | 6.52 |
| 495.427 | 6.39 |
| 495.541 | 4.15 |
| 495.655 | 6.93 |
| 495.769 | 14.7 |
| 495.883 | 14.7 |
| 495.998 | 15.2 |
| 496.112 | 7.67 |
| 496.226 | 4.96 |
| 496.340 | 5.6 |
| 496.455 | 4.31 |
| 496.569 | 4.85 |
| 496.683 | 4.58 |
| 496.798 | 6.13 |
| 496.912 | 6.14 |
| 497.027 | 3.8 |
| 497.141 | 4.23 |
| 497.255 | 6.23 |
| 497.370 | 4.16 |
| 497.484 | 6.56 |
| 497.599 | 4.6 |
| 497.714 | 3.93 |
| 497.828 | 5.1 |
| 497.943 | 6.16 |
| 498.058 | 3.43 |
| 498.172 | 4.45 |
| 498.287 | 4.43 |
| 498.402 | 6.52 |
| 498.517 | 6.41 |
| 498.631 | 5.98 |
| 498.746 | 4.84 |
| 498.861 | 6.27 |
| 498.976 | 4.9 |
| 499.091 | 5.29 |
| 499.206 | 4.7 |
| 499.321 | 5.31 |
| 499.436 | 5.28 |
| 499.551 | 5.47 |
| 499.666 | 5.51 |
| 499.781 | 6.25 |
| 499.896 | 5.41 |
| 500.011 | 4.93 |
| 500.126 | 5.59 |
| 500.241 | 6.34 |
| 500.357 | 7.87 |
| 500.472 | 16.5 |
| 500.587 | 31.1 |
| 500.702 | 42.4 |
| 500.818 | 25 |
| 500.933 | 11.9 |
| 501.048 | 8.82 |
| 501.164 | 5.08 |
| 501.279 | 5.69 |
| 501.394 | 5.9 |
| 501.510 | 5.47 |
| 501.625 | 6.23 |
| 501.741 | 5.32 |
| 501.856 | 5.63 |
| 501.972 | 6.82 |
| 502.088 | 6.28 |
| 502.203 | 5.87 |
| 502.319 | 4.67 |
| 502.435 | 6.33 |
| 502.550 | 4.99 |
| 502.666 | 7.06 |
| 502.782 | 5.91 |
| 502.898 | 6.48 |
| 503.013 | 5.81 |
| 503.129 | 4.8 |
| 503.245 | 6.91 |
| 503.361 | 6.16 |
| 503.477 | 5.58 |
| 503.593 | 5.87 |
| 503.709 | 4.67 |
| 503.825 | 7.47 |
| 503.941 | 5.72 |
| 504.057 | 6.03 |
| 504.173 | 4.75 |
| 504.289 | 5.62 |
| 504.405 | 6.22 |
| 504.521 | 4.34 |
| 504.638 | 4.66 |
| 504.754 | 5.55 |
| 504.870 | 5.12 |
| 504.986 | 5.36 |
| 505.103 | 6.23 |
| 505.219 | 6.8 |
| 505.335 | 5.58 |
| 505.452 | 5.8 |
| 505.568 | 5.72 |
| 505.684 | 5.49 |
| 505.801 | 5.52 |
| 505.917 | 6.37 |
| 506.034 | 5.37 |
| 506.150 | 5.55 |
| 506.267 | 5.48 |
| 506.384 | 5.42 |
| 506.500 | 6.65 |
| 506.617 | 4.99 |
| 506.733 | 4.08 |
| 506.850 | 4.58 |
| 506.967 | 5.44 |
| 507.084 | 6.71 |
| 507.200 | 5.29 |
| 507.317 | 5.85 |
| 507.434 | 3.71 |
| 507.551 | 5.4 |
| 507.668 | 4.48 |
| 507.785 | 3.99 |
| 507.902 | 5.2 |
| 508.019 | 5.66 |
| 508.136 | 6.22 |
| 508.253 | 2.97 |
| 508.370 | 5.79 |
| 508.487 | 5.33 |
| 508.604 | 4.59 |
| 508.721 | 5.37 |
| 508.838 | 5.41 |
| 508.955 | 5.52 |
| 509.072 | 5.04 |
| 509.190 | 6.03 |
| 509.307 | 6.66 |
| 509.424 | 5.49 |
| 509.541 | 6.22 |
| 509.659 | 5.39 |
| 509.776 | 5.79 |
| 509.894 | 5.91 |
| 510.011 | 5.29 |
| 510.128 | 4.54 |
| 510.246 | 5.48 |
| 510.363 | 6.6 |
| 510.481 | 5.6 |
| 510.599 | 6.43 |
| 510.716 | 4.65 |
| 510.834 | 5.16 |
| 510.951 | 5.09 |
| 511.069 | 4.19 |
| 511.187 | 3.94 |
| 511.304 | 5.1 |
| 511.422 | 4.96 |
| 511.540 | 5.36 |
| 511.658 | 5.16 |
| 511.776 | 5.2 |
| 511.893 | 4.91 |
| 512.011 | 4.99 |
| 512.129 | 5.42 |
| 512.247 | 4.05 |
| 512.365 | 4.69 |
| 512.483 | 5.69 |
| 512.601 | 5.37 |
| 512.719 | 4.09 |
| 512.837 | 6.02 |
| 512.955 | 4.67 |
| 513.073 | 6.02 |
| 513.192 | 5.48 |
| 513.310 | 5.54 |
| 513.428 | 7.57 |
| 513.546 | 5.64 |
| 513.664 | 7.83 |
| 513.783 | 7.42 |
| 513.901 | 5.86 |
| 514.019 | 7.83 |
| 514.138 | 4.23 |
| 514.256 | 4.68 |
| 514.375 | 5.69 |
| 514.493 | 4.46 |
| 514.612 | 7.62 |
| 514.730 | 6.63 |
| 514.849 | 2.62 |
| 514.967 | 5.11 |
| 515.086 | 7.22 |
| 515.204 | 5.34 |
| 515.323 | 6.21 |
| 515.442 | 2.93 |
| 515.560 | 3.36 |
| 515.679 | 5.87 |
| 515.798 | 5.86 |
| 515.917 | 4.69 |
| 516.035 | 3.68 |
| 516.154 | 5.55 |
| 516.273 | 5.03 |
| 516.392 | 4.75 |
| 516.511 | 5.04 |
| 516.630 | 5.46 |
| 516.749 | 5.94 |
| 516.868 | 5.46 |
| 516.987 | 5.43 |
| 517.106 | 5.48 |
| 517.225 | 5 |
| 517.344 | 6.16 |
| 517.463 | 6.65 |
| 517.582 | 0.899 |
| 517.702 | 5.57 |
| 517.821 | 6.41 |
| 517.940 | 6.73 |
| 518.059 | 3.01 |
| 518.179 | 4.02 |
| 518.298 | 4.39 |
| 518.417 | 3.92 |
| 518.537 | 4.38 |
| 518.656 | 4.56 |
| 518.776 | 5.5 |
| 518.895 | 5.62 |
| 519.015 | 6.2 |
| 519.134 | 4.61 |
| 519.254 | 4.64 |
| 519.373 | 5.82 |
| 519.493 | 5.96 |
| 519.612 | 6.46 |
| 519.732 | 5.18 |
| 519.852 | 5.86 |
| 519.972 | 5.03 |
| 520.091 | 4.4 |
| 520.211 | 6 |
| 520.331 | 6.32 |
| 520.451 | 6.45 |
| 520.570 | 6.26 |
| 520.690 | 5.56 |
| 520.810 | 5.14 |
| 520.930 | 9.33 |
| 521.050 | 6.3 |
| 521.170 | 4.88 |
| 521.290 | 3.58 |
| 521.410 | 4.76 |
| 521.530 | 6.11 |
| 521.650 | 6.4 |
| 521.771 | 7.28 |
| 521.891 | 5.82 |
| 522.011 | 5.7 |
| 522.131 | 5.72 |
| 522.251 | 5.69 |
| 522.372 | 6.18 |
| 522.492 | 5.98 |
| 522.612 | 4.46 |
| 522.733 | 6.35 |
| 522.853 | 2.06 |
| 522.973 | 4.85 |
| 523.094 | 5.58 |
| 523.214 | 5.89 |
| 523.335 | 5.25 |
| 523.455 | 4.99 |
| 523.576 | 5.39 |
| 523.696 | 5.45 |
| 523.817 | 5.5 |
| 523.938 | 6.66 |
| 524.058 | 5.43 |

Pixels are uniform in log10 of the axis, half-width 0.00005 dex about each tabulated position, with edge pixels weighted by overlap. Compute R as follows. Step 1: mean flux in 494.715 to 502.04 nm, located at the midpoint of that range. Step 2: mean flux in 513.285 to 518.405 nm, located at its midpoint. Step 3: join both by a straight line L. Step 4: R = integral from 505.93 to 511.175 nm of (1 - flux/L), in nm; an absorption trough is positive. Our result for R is 0.79 nm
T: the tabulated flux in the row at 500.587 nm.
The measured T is 31.1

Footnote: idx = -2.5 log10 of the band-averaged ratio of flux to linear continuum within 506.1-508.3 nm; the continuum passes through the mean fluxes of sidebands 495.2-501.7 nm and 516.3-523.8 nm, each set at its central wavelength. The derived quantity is 0.305 mag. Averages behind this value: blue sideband 7.78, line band 5.15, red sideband 5.39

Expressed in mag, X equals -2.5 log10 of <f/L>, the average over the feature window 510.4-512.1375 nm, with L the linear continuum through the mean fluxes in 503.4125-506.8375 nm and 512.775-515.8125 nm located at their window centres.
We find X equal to 0.11 mag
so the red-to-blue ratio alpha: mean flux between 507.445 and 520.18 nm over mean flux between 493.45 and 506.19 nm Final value 0.77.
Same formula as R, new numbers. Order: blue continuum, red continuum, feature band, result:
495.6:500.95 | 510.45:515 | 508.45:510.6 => 0.146 nm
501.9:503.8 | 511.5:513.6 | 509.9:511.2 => 0.047 nm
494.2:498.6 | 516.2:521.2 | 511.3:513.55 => 0.130 nm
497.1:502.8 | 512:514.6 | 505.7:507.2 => 0.259 nm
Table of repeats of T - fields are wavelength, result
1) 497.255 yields 6.23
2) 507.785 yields 3.99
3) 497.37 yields 4.16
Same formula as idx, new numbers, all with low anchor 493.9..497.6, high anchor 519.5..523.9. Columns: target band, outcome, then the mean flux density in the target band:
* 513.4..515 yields -0.01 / 5.92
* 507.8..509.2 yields 0.16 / 5.19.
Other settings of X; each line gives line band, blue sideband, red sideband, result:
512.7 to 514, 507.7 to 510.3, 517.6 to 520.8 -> -0.15 mag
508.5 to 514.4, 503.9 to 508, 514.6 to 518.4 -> -0.05 mag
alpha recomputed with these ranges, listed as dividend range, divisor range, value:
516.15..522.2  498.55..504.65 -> 0.71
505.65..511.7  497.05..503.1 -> 0.71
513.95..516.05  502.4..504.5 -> 0.89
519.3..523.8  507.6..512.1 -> 1.07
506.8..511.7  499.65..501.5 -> 0.44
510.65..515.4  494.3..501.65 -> 0.72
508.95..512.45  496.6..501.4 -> 0.67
